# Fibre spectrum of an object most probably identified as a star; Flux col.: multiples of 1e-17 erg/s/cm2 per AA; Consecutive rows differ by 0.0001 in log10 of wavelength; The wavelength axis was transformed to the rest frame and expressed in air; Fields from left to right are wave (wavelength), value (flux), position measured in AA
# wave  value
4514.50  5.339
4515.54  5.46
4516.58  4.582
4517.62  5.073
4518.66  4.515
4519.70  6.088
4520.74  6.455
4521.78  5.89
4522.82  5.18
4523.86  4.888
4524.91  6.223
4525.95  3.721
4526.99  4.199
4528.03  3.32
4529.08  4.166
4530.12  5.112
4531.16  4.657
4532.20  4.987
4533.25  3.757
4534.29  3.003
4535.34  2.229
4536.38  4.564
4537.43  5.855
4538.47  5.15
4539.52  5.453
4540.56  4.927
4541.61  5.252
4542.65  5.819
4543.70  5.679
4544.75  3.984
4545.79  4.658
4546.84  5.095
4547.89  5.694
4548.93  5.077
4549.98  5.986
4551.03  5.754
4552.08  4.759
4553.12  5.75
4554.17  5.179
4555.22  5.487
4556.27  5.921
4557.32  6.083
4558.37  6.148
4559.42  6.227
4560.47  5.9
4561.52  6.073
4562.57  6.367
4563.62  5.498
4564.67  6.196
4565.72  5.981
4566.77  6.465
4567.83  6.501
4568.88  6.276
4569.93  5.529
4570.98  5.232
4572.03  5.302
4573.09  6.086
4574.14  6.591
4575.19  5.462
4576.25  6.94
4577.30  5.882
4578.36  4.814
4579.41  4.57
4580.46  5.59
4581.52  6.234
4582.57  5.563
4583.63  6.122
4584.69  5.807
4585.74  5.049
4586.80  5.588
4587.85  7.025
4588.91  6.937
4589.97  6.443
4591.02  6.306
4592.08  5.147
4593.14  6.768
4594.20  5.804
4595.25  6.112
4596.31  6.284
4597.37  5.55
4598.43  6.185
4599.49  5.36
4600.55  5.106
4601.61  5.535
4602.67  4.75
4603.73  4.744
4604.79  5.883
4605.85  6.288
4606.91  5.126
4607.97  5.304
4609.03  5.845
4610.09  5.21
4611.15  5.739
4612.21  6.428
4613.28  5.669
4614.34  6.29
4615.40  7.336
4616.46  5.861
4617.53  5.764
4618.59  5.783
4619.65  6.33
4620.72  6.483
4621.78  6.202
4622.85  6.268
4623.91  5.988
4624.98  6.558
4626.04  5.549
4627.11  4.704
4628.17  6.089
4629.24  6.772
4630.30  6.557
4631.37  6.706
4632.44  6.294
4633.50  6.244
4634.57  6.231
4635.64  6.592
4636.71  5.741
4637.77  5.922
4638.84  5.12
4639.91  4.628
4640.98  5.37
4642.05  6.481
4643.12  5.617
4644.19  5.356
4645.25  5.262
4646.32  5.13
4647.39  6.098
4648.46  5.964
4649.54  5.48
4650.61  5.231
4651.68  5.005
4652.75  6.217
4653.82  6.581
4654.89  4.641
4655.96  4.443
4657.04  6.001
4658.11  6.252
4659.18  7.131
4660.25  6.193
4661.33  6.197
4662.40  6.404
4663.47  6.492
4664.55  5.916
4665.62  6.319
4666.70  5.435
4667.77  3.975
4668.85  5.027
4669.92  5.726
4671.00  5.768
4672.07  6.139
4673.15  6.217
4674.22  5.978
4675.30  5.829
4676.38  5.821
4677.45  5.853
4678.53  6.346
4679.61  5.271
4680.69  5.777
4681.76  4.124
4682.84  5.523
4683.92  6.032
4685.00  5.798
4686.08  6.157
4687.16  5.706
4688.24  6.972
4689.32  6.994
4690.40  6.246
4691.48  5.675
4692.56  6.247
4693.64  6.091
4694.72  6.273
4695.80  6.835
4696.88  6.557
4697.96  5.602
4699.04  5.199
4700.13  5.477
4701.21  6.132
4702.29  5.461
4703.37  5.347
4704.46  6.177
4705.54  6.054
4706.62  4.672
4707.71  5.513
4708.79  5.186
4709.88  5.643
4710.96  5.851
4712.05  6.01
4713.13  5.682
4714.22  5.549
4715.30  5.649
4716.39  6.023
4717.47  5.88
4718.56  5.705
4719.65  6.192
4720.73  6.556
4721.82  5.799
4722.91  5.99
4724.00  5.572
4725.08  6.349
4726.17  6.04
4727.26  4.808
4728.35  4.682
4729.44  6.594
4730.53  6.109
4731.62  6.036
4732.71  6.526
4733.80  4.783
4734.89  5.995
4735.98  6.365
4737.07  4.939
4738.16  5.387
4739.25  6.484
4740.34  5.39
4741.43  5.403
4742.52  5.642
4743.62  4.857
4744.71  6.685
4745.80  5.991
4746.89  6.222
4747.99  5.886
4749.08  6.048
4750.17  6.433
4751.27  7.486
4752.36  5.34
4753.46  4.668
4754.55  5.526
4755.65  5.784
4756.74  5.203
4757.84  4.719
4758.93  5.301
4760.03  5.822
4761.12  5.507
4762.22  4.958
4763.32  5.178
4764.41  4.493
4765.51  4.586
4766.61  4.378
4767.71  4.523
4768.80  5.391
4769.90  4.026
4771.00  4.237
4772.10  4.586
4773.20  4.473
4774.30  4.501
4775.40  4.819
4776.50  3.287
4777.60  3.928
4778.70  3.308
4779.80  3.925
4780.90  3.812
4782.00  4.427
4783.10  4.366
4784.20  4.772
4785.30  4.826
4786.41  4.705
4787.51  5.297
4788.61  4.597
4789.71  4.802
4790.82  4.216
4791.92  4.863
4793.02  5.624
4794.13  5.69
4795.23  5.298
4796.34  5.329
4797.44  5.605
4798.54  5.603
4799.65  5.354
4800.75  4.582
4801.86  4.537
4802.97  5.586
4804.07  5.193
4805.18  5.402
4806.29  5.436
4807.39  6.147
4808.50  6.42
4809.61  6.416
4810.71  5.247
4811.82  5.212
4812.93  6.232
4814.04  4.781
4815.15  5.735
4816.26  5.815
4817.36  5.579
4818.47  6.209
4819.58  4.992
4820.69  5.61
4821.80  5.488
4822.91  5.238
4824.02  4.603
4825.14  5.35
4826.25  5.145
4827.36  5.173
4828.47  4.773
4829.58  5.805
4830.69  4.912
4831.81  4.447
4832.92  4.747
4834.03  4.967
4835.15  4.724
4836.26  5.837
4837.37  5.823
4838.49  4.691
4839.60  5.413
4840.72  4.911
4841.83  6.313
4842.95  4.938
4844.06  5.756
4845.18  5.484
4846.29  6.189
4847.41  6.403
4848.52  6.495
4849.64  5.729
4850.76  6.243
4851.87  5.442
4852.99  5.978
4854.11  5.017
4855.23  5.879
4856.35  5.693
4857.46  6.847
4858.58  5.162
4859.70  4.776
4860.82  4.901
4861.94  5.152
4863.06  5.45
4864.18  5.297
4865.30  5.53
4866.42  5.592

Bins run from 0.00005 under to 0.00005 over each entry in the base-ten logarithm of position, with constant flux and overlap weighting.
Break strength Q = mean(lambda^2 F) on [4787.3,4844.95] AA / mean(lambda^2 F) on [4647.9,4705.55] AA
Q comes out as 1.0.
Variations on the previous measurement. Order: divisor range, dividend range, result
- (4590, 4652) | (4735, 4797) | 0.93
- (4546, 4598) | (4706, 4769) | 1.03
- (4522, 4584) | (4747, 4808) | 1.03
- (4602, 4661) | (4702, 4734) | 1.02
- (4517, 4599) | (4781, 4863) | 1.09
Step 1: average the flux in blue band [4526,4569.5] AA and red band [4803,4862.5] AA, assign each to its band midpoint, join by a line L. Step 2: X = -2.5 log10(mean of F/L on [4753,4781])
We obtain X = 0.165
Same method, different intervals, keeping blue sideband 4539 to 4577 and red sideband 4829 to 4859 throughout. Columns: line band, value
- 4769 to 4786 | 0.30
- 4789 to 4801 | 0.08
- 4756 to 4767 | 0.11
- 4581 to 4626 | -0.04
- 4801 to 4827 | 0.02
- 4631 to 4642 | -0.04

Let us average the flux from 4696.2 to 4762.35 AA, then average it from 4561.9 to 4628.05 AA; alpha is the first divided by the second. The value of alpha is 1.0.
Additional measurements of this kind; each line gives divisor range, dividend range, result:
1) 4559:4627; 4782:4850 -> 0.90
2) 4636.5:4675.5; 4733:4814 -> 0.91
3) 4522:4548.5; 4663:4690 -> 1.23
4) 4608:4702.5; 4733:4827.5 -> 0.88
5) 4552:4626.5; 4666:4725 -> 0.99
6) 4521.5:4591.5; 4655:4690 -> 1.08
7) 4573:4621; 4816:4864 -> 0.93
